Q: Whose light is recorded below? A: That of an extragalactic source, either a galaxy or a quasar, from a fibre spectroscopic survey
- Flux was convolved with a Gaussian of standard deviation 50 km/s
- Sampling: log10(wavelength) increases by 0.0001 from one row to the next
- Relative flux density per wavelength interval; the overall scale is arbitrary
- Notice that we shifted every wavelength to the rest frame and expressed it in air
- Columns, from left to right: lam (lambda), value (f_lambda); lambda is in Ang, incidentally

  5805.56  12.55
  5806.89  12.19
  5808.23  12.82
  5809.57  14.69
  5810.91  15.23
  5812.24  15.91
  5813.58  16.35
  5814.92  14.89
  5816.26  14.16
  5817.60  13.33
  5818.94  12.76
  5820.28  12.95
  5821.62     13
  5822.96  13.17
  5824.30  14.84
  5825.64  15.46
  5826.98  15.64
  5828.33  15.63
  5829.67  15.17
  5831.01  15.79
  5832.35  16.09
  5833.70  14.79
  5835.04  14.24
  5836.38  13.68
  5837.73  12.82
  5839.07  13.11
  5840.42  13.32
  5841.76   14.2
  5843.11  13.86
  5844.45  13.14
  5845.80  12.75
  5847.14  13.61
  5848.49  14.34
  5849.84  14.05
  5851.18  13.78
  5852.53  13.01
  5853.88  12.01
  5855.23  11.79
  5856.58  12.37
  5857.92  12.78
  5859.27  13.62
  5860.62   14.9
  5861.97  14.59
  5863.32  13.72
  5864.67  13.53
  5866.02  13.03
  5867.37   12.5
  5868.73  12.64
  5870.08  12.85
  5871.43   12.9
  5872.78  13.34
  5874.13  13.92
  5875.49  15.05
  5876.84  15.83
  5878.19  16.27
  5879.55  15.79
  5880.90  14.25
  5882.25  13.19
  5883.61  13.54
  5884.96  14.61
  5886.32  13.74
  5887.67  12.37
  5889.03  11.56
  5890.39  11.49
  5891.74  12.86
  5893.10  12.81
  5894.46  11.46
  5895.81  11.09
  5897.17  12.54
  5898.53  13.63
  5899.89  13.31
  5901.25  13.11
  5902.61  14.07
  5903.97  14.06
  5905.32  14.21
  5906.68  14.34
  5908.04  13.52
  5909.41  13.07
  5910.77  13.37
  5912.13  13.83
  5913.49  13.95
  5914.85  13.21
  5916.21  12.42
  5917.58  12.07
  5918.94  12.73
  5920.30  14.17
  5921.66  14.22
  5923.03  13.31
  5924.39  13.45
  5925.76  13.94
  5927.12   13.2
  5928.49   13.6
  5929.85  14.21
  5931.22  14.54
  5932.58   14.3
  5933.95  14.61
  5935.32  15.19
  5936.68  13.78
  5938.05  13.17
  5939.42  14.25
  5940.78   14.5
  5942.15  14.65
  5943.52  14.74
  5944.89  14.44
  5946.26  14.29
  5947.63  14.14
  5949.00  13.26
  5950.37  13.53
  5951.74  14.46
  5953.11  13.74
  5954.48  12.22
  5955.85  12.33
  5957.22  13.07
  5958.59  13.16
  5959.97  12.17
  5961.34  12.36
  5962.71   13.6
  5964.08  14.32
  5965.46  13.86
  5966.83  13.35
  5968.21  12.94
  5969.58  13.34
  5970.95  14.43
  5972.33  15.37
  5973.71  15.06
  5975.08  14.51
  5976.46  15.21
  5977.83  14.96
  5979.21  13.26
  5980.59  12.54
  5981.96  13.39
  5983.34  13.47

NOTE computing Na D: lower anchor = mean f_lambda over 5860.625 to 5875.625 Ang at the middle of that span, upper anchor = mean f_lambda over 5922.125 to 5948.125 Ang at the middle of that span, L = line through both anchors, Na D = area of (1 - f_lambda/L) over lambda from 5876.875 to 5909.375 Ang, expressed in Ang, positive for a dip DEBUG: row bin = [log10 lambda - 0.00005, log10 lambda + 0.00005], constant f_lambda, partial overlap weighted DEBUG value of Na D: 0.66 Ang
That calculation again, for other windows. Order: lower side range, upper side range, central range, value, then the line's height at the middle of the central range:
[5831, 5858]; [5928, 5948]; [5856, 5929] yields 2.60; 13.9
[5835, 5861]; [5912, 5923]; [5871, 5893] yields -0.76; 13.3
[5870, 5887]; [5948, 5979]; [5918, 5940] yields 0.07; 13.9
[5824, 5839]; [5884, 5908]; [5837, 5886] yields 1.21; 14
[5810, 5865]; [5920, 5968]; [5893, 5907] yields 0.74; 13.9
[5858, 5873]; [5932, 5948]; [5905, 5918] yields 0.53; 14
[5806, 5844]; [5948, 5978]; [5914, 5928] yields 0.58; 13.9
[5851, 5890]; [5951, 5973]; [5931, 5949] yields -1.15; 13.5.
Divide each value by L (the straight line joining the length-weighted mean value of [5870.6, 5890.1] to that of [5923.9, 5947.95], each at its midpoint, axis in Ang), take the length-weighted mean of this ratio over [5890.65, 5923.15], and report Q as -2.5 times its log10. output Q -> 0.07 mag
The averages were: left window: 14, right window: 14.2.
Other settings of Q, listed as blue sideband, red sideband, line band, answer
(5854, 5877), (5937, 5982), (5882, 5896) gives 0.07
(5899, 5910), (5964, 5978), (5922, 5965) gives 0.02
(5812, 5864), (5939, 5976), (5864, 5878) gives 0.02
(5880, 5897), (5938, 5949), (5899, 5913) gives -0.03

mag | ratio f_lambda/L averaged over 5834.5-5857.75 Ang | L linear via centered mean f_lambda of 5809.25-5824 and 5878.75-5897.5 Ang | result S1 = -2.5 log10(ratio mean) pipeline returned 0.03 mag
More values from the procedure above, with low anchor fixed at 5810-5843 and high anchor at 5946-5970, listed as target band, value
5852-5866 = 0.07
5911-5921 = 0.04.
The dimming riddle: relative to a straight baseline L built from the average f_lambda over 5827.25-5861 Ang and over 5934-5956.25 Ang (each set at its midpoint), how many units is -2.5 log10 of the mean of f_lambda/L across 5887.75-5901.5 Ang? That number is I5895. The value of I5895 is 0.13 mag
